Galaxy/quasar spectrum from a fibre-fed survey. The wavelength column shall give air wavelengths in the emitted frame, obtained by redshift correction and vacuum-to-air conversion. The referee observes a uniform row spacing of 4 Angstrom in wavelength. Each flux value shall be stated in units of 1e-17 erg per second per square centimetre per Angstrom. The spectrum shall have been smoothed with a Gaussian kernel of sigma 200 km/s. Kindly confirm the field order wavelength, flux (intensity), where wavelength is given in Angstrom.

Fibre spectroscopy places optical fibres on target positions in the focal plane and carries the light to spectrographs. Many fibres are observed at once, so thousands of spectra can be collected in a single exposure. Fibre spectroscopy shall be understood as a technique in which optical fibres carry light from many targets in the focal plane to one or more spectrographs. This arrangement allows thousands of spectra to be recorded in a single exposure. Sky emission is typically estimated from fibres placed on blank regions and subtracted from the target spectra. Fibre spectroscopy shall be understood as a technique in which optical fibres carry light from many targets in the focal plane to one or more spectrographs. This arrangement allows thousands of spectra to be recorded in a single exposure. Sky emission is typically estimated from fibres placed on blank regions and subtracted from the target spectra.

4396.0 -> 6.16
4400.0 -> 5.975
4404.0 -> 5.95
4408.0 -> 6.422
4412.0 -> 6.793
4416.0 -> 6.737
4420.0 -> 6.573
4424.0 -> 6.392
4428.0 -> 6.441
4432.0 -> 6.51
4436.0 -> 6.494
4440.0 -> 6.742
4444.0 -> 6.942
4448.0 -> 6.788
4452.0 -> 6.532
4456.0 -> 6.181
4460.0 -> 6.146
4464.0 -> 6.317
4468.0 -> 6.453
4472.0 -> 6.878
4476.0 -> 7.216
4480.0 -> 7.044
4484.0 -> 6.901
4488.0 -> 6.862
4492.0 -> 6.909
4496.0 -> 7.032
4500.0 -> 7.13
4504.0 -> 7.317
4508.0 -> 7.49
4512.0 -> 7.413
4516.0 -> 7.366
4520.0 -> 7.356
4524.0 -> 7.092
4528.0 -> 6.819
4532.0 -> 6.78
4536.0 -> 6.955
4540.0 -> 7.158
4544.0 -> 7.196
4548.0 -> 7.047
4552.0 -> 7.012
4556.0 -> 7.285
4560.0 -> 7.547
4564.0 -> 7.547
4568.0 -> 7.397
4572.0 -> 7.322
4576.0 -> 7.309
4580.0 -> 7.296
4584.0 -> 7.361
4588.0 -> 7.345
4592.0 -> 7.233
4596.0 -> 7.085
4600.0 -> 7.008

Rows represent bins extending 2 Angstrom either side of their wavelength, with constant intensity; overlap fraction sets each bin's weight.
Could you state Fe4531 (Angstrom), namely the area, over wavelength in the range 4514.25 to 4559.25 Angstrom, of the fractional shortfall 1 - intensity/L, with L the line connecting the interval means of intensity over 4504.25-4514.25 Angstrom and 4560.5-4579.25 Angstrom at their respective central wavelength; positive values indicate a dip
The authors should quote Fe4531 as 1.9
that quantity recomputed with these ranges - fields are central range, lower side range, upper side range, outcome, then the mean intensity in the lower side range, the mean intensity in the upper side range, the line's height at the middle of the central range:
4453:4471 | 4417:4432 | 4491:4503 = 1.2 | 6.49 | 7.06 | 6.78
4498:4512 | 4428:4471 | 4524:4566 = -0.9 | 6.52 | 7.13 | 6.87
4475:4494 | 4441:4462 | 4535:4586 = -0.6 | 6.53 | 7.27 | 6.75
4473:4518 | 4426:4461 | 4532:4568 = -1.8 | 6.54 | 7.2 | 6.87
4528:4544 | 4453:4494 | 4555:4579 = 0.4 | 6.69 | 7.4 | 7.16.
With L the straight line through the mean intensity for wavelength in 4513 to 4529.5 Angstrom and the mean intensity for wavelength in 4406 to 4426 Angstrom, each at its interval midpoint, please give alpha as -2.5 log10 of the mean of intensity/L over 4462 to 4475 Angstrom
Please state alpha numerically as 0.05 mag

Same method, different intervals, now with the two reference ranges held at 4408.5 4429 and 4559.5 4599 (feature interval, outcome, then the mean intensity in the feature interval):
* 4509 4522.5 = -0.052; 7.38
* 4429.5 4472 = 0.033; 6.53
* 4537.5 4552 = 0.009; 7.11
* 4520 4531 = 0.010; 7.01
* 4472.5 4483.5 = -0.032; 7.06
